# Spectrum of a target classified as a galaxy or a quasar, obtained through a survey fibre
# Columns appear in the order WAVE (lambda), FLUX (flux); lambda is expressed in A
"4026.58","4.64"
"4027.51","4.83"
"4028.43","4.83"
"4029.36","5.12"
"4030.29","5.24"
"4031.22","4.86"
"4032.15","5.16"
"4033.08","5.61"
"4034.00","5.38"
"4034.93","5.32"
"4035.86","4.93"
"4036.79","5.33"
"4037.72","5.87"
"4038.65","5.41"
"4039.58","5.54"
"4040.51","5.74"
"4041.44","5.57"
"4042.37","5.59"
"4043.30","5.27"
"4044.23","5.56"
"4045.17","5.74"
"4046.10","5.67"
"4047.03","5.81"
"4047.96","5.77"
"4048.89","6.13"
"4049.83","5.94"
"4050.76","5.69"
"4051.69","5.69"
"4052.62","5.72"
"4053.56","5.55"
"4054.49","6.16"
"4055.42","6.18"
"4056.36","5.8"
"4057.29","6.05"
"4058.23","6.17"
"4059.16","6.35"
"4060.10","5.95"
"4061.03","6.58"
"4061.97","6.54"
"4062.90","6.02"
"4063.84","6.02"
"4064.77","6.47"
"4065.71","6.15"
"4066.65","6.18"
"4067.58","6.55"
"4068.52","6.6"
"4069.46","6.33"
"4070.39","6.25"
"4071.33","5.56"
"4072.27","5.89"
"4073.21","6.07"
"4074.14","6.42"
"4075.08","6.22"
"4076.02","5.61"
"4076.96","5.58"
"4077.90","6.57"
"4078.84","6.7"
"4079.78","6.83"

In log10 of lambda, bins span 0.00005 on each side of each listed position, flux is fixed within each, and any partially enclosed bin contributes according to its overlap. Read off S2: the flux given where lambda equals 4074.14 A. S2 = 6.42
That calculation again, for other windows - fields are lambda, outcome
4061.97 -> 6.54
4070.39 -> 6.25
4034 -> 5.38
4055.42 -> 6.18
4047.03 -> 5.81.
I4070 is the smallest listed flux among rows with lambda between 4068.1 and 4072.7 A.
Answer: 5.56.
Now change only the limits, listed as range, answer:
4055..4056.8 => 5.8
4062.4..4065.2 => 6.02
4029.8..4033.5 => 4.86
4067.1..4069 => 6.55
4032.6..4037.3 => 4.93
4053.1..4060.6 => 5.55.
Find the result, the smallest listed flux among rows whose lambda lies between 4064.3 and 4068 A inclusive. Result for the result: 6.15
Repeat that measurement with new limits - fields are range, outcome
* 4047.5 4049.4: 5.77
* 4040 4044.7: 5.27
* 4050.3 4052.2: 5.69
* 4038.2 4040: 5.41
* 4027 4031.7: 4.83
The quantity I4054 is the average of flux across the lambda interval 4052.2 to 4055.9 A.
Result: 5.9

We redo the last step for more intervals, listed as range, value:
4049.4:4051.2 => 5.82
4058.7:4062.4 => 6.34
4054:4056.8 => 6.05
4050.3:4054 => 5.66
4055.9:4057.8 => 5.93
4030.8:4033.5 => 5.2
